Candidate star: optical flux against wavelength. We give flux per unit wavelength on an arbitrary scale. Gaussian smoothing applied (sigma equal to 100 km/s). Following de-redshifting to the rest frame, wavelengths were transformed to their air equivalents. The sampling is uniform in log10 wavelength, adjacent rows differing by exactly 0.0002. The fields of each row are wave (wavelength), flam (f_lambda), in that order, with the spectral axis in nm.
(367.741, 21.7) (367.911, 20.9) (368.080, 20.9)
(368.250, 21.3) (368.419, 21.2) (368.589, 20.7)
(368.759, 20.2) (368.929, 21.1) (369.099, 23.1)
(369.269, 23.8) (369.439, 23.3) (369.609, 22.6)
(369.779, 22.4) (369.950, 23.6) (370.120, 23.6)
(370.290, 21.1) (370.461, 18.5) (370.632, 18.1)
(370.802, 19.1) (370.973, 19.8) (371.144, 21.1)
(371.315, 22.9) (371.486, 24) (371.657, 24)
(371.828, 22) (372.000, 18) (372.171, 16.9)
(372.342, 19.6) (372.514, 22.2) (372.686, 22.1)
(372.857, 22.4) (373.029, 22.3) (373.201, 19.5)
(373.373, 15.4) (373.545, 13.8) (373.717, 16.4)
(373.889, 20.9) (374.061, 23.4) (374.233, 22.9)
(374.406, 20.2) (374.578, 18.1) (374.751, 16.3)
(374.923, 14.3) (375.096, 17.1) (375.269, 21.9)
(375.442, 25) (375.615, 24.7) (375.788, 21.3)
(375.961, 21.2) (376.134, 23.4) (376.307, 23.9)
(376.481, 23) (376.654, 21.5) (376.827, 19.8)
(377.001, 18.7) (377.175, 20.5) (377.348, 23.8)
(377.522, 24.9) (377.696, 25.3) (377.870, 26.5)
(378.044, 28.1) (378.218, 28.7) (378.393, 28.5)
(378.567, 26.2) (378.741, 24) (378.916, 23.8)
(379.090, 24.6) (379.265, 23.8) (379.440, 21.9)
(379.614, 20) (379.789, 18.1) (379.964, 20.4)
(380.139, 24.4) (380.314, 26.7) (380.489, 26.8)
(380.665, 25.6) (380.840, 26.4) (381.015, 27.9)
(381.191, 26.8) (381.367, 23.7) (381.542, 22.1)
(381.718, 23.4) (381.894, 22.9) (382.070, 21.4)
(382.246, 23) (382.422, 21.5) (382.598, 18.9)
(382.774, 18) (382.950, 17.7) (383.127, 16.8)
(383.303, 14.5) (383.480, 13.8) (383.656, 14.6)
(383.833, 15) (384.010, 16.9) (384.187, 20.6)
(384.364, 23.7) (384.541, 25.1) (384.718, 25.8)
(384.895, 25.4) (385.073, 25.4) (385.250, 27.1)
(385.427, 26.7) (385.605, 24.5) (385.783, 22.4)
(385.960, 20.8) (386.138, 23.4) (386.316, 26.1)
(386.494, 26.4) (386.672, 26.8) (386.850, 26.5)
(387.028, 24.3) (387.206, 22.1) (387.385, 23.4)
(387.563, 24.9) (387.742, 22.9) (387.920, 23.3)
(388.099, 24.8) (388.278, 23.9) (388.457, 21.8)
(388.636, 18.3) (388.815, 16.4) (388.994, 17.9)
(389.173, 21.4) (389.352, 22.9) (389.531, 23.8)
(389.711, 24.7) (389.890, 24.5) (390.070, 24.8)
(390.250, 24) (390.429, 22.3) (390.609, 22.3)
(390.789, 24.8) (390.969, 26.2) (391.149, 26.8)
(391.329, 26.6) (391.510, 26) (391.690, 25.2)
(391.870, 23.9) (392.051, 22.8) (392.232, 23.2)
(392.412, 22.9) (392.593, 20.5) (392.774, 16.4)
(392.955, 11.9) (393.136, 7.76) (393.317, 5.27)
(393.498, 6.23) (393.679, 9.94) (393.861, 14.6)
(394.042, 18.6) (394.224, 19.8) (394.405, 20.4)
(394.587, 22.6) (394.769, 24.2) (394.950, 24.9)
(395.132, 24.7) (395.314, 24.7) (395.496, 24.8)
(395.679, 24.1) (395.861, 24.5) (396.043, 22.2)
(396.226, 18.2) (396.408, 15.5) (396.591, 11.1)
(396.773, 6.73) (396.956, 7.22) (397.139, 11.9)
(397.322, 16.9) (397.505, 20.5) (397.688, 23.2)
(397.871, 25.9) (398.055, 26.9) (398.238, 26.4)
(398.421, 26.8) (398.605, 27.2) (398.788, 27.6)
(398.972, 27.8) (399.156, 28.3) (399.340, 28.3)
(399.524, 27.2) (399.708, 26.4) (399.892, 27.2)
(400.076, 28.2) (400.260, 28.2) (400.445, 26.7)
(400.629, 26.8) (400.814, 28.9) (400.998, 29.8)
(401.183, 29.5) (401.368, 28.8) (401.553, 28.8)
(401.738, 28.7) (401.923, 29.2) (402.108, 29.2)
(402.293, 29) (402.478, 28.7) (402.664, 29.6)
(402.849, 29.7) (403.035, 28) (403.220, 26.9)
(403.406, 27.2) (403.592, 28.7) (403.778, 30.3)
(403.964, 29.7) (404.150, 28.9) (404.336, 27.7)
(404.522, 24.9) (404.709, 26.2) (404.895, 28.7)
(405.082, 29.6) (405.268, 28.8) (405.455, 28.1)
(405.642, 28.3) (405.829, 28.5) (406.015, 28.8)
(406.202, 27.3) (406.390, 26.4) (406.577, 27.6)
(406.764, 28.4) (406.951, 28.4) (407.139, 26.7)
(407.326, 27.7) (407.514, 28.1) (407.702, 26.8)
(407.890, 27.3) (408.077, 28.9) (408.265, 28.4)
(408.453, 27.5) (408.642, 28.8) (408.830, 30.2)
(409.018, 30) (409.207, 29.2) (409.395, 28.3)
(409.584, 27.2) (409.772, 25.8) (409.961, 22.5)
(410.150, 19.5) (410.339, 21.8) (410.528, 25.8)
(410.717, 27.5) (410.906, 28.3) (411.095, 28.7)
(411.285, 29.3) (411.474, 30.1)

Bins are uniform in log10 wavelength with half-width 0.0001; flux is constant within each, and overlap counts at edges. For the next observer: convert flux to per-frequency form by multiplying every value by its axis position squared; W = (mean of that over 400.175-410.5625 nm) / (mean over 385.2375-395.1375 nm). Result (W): 1.38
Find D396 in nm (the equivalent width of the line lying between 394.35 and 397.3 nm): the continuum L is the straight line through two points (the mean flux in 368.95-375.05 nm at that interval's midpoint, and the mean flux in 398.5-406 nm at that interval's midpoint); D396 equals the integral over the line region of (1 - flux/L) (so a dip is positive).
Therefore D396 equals 0.82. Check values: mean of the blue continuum 20.5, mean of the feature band 19.2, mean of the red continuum 28.3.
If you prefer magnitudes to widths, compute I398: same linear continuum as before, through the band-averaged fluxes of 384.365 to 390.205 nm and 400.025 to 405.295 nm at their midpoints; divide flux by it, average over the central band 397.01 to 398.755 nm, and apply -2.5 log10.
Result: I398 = 0.19 mag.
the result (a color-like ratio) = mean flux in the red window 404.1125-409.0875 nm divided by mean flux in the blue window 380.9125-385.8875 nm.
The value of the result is 1.29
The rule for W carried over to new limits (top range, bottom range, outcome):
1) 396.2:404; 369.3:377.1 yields 1.41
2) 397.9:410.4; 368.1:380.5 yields 1.49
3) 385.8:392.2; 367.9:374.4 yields 1.24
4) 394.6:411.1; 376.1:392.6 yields 1.24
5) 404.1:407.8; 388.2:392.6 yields 1.30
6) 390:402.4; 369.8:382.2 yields 1.14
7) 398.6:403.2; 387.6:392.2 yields 1.28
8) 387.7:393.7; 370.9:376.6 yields 1.11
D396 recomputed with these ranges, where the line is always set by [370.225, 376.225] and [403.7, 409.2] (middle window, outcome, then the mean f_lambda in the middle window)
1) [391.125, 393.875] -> 0.75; 18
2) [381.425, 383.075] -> 0.11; 20.9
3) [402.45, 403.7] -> -0.05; 28.4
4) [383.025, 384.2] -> 0.36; 15.7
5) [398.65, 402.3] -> -0.20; 28.2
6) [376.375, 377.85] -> -0.08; 22.4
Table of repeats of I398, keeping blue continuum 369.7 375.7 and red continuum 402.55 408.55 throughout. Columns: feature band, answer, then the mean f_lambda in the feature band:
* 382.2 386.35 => 0.10 mag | 21.1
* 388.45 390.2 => 0.12 mag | 21.7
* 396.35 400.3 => 0.17 mag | 22.5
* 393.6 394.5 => 0.45 mag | 16.8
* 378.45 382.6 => -0.07 mag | 23.6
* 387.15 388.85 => 0.07 mag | 22.4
